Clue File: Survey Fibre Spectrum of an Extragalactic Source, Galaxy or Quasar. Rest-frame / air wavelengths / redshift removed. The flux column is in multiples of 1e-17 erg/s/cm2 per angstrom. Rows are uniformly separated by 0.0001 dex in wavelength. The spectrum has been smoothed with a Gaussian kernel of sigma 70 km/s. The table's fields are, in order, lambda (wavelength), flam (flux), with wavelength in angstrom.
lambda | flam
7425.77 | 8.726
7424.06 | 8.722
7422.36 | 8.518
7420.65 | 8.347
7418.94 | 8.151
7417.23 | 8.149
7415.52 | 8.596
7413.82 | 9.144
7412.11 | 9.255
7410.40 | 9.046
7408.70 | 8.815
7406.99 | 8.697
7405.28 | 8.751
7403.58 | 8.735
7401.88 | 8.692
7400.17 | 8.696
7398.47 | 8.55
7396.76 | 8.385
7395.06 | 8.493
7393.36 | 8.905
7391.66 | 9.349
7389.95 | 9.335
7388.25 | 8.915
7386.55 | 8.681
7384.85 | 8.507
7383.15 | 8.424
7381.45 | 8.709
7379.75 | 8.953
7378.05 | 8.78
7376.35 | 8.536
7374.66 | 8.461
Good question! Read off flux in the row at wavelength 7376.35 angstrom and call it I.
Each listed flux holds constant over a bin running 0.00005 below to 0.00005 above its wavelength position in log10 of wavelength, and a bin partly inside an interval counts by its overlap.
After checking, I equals 8.536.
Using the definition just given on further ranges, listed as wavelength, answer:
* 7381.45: 8.709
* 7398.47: 8.55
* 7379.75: 8.953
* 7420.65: 8.347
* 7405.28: 8.751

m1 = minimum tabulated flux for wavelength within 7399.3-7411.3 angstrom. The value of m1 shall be 8.692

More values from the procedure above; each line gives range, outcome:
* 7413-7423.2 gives 8.149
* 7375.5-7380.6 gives 8.536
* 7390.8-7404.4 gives 8.385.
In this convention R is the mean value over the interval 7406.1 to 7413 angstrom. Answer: 8.94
